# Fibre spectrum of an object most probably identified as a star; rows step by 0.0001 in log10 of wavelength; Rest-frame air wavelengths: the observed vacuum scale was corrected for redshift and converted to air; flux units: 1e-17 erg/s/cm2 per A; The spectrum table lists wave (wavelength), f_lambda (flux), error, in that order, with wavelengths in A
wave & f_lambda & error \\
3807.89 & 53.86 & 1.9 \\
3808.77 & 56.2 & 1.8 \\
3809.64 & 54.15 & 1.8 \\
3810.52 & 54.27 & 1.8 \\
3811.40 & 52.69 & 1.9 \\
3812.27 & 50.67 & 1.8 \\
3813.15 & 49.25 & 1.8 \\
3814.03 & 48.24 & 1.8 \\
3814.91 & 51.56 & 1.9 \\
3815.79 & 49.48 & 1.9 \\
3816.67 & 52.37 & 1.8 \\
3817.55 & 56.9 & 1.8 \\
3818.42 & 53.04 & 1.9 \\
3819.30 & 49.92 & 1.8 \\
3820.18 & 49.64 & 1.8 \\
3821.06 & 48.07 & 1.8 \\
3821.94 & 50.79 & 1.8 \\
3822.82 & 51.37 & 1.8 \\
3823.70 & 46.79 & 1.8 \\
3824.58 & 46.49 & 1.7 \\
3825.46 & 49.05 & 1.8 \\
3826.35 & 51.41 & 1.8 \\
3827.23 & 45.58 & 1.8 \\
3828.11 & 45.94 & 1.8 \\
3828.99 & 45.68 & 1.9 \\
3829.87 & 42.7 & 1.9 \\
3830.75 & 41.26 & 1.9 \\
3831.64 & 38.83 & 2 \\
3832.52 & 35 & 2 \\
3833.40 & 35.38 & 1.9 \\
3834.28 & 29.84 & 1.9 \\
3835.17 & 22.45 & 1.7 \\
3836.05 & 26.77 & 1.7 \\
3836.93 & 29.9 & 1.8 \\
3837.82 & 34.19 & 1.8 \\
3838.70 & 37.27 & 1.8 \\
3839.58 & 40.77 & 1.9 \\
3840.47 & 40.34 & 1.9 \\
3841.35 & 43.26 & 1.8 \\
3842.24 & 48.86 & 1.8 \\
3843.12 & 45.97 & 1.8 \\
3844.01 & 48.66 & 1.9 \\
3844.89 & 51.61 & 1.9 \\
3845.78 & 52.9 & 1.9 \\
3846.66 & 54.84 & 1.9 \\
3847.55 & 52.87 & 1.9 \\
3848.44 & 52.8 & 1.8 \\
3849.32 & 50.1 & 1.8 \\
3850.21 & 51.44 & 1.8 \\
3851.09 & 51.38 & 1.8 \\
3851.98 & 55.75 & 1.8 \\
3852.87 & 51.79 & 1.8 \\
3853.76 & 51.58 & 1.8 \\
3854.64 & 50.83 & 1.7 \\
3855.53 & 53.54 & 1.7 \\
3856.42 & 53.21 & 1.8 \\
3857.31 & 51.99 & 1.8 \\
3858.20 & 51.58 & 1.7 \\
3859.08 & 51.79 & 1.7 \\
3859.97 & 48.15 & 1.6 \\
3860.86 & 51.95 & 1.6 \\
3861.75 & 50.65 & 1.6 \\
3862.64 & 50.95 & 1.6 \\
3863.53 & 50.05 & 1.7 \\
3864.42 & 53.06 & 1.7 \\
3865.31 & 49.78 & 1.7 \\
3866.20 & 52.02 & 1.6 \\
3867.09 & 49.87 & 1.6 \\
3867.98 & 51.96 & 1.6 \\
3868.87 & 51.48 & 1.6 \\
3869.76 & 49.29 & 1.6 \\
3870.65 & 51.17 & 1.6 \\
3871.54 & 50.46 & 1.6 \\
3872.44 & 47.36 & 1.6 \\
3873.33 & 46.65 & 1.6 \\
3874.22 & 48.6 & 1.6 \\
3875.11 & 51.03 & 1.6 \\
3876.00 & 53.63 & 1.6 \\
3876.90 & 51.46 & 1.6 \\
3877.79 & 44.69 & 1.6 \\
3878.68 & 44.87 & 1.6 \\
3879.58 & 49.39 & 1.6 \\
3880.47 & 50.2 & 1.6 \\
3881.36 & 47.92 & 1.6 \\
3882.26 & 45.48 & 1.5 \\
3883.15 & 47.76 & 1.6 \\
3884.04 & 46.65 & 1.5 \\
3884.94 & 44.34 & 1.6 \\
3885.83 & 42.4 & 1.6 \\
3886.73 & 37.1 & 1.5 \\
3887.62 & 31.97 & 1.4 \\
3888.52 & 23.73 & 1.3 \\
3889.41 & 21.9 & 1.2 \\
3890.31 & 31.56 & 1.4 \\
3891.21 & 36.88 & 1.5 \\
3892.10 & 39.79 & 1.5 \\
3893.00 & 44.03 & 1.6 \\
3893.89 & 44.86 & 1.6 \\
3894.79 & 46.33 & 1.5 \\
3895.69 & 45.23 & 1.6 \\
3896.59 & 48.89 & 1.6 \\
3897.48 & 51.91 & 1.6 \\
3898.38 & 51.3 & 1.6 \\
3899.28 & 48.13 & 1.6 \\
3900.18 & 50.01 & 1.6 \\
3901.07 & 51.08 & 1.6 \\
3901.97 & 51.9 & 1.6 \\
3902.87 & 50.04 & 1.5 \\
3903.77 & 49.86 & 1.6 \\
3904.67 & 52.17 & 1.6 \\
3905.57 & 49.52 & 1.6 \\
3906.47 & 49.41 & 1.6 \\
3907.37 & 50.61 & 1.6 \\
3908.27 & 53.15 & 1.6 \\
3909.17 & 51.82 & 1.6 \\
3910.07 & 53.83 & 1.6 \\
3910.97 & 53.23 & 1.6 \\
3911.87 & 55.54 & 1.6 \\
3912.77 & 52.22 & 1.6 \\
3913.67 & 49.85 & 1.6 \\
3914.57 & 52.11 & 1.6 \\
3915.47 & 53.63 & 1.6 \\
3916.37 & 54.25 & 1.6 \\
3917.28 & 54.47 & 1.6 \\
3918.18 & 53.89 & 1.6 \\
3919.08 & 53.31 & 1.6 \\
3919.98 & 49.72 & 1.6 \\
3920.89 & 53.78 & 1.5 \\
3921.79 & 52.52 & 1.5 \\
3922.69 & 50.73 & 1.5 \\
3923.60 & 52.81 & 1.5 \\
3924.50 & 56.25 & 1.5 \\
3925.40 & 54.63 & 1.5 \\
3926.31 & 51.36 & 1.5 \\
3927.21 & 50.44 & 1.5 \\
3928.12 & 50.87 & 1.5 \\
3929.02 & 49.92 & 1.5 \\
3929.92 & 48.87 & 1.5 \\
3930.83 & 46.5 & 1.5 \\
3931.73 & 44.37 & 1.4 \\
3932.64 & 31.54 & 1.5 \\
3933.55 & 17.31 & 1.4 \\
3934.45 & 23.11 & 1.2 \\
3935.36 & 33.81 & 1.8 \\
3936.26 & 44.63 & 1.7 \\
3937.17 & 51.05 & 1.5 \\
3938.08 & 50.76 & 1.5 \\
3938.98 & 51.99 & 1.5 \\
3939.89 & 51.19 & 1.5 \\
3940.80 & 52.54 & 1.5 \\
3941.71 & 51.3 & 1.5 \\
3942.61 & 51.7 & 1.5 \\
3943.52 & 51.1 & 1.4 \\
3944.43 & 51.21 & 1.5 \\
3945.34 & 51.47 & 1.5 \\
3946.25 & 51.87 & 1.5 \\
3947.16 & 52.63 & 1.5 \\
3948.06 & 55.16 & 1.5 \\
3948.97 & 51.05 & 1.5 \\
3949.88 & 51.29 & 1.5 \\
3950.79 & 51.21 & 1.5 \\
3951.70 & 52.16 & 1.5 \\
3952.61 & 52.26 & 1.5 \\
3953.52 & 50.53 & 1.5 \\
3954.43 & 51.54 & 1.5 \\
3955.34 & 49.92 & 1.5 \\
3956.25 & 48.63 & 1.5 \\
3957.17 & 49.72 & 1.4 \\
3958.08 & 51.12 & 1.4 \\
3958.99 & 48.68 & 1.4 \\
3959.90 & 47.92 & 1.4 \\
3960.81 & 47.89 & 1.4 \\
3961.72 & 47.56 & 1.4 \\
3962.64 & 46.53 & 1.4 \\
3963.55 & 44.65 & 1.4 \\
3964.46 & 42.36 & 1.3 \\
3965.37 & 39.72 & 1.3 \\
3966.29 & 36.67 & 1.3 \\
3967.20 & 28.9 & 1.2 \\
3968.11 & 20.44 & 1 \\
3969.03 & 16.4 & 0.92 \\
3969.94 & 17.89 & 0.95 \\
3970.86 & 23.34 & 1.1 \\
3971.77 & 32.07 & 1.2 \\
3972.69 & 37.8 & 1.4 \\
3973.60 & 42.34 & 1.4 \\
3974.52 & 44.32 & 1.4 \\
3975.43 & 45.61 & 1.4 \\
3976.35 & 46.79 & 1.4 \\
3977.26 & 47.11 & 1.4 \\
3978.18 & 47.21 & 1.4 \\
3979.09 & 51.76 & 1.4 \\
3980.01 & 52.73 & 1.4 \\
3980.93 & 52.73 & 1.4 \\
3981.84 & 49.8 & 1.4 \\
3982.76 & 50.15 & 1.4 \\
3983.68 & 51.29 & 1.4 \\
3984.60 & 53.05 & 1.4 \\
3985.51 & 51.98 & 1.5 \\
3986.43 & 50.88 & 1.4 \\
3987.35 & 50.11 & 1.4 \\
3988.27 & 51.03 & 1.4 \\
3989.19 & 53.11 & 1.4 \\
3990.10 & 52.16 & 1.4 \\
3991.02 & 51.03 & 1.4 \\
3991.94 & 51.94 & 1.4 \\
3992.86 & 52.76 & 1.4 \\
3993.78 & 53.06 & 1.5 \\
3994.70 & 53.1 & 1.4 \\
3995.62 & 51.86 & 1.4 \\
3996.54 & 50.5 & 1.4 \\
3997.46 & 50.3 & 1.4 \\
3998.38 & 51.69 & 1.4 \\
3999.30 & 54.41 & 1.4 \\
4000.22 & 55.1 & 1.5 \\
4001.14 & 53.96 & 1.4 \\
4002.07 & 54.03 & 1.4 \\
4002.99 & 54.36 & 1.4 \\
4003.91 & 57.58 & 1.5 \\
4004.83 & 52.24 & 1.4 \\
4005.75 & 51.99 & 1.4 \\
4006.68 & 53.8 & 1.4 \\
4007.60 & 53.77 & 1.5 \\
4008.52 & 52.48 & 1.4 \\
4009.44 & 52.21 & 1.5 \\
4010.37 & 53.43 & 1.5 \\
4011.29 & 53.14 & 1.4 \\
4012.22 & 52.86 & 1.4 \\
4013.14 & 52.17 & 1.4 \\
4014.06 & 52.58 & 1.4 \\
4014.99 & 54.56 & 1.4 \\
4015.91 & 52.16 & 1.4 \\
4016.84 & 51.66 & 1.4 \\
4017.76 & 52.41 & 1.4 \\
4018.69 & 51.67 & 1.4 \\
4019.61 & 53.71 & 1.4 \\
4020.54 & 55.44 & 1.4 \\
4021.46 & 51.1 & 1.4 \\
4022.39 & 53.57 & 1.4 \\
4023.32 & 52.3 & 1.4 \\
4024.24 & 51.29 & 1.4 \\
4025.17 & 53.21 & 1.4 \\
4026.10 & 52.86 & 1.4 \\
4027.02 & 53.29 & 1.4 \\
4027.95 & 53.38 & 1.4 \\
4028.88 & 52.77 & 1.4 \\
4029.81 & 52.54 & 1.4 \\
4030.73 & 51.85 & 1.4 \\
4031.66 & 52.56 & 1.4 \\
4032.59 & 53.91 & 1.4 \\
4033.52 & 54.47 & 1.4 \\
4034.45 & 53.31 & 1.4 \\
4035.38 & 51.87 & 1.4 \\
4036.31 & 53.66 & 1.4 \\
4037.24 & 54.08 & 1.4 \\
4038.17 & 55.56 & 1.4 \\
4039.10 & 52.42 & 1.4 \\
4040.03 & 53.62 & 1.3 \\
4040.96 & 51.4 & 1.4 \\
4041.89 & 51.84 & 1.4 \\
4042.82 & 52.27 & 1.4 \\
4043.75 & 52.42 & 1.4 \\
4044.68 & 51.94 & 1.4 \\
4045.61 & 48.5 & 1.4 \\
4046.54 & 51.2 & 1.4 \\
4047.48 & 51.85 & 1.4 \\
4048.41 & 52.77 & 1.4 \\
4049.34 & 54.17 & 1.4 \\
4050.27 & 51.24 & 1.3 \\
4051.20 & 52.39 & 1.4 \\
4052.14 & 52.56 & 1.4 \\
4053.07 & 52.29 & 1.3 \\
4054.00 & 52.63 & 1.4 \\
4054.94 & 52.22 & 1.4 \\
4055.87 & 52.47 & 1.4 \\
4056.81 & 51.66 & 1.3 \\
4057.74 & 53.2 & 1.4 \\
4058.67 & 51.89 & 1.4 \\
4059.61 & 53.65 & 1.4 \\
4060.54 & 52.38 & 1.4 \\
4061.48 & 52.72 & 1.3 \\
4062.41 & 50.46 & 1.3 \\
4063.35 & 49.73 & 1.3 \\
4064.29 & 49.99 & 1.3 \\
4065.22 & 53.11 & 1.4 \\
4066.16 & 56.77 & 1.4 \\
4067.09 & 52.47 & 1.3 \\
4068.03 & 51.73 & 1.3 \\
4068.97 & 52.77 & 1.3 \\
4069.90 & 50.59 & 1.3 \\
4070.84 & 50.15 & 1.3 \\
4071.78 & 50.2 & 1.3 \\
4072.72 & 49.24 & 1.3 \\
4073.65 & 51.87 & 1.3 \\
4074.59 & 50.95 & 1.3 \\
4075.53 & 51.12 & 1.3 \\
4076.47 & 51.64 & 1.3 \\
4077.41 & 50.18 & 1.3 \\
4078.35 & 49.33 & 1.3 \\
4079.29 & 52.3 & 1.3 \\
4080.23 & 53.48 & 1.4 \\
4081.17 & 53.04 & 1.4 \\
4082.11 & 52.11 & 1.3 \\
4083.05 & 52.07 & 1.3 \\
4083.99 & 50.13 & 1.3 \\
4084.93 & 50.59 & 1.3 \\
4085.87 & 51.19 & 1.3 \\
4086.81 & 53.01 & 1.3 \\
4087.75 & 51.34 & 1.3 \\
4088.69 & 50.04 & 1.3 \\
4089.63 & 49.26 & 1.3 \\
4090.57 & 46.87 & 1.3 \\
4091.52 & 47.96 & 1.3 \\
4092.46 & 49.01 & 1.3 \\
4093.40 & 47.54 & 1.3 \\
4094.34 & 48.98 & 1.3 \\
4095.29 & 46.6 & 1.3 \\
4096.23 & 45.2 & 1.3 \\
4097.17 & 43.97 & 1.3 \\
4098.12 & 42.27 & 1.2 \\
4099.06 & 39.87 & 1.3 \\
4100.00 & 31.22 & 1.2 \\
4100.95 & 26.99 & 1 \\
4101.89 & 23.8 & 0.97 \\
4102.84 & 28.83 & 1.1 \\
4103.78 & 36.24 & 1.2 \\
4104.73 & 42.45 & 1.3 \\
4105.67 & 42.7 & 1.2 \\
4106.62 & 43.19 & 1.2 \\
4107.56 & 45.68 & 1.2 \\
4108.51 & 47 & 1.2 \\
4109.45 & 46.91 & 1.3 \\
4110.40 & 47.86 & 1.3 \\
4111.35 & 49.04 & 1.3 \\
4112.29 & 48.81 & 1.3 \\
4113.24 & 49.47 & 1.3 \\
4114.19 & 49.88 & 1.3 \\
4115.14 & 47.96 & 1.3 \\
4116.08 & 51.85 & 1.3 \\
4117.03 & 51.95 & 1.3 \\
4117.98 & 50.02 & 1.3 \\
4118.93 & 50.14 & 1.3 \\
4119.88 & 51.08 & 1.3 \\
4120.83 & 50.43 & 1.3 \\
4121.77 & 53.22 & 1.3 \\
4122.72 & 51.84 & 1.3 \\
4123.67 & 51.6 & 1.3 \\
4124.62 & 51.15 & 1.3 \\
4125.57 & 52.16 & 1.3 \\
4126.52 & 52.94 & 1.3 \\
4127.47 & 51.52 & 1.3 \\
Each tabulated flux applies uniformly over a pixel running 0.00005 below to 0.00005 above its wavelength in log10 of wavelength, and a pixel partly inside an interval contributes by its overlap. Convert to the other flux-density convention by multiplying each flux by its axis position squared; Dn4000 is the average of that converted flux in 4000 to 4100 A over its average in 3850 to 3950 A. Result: 1.15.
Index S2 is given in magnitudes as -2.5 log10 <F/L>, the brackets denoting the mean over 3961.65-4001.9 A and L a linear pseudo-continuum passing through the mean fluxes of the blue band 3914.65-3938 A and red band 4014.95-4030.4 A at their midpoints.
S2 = 0.11 mag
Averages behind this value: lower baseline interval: 47.5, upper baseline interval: 52.8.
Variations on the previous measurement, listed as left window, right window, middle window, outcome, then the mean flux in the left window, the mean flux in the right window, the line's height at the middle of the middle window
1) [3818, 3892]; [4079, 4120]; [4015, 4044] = -0.15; 46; 46.3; 46.2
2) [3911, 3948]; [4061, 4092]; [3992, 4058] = -0.05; 49.1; 51.2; 50.5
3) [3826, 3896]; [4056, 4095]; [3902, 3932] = -0.10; 45.5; 51.1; 47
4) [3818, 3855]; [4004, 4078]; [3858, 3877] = -0.09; 45.3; 52.4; 46.4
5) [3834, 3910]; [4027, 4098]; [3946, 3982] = 0.11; 46.8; 51.5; 49.1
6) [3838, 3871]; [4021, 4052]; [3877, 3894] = 0.23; 50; 52.6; 50.5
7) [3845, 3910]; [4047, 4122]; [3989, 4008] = -0.09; 48.3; 48.8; 48.6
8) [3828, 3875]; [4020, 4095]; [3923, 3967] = 0.03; 46.8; 51.9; 49.1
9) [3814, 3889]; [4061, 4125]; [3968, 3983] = 0.18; 46.9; 48.1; 47.5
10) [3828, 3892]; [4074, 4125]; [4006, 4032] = -0.13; 45.5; 47.2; 46.7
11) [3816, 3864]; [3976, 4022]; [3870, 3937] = 0.04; 46.8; 52.2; 49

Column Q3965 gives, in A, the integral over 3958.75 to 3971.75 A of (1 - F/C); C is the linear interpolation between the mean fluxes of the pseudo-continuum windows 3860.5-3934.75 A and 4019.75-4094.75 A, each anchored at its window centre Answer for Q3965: 3.5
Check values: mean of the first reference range 47.7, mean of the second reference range 51.9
